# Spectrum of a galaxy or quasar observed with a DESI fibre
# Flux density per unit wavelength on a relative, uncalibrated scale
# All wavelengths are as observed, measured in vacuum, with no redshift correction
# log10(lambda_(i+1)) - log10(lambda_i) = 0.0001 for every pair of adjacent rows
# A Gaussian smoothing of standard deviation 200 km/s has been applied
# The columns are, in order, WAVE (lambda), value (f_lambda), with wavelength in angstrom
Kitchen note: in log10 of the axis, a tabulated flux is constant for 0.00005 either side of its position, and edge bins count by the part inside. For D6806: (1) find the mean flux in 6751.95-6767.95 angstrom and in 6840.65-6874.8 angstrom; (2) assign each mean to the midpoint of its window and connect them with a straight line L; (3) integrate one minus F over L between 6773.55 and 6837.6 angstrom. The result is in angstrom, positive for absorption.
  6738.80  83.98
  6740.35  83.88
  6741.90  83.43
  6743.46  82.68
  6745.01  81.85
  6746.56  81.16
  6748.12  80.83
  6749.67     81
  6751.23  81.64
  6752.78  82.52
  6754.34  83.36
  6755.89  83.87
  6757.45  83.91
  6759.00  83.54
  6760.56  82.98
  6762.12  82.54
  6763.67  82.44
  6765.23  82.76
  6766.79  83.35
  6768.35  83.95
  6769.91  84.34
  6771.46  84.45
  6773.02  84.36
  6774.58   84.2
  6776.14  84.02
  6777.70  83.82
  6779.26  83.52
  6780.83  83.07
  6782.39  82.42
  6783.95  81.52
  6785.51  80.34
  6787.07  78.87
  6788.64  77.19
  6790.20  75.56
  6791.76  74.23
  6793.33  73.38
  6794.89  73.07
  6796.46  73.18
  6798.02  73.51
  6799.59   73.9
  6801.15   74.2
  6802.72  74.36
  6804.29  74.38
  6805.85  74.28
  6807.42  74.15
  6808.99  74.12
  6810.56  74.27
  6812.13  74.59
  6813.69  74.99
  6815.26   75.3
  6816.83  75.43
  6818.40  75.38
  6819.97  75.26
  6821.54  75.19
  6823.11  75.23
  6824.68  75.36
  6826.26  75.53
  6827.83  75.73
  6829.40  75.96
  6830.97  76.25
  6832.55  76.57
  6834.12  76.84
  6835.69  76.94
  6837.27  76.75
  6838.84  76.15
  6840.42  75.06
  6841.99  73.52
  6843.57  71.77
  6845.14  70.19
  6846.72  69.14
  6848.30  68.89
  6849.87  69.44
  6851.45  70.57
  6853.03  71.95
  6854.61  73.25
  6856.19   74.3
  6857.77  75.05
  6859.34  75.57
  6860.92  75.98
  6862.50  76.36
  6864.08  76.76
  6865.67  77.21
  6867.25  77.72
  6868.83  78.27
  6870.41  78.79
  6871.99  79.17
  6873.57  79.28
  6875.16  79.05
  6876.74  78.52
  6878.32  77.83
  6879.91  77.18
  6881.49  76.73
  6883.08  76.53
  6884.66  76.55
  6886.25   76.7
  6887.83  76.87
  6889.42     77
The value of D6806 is 1.98 angstrom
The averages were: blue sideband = 83.1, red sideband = 74.5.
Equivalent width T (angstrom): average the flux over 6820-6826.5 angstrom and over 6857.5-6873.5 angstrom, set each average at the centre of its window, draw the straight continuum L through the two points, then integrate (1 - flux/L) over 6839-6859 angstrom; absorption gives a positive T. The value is 1.14 angstrom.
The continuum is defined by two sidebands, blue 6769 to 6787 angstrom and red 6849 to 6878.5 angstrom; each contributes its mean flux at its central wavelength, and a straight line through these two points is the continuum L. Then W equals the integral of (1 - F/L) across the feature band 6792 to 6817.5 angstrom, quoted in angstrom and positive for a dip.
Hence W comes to 2.1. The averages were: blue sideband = 83.1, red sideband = 76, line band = 74.2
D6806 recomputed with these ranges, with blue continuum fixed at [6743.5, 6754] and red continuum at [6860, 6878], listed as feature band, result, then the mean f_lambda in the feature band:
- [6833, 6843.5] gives 0.4 angstrom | 75.6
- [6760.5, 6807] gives 0.7 angstrom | 79.4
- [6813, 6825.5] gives 0.7 angstrom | 75.2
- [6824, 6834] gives 0.4 angstrom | 75.9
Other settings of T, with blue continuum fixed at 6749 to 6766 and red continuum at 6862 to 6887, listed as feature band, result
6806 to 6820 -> 1.0 angstrom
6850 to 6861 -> 0.7 angstrom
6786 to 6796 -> 0.7 angstrom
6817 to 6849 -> 2.0 angstrom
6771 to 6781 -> -0.2 angstrom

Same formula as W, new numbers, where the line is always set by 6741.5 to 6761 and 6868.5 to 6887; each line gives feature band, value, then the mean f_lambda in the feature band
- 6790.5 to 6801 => 0.93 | 73.7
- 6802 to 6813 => 0.84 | 74.3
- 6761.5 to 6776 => -0.32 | 83.7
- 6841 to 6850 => 0.95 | 70.7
